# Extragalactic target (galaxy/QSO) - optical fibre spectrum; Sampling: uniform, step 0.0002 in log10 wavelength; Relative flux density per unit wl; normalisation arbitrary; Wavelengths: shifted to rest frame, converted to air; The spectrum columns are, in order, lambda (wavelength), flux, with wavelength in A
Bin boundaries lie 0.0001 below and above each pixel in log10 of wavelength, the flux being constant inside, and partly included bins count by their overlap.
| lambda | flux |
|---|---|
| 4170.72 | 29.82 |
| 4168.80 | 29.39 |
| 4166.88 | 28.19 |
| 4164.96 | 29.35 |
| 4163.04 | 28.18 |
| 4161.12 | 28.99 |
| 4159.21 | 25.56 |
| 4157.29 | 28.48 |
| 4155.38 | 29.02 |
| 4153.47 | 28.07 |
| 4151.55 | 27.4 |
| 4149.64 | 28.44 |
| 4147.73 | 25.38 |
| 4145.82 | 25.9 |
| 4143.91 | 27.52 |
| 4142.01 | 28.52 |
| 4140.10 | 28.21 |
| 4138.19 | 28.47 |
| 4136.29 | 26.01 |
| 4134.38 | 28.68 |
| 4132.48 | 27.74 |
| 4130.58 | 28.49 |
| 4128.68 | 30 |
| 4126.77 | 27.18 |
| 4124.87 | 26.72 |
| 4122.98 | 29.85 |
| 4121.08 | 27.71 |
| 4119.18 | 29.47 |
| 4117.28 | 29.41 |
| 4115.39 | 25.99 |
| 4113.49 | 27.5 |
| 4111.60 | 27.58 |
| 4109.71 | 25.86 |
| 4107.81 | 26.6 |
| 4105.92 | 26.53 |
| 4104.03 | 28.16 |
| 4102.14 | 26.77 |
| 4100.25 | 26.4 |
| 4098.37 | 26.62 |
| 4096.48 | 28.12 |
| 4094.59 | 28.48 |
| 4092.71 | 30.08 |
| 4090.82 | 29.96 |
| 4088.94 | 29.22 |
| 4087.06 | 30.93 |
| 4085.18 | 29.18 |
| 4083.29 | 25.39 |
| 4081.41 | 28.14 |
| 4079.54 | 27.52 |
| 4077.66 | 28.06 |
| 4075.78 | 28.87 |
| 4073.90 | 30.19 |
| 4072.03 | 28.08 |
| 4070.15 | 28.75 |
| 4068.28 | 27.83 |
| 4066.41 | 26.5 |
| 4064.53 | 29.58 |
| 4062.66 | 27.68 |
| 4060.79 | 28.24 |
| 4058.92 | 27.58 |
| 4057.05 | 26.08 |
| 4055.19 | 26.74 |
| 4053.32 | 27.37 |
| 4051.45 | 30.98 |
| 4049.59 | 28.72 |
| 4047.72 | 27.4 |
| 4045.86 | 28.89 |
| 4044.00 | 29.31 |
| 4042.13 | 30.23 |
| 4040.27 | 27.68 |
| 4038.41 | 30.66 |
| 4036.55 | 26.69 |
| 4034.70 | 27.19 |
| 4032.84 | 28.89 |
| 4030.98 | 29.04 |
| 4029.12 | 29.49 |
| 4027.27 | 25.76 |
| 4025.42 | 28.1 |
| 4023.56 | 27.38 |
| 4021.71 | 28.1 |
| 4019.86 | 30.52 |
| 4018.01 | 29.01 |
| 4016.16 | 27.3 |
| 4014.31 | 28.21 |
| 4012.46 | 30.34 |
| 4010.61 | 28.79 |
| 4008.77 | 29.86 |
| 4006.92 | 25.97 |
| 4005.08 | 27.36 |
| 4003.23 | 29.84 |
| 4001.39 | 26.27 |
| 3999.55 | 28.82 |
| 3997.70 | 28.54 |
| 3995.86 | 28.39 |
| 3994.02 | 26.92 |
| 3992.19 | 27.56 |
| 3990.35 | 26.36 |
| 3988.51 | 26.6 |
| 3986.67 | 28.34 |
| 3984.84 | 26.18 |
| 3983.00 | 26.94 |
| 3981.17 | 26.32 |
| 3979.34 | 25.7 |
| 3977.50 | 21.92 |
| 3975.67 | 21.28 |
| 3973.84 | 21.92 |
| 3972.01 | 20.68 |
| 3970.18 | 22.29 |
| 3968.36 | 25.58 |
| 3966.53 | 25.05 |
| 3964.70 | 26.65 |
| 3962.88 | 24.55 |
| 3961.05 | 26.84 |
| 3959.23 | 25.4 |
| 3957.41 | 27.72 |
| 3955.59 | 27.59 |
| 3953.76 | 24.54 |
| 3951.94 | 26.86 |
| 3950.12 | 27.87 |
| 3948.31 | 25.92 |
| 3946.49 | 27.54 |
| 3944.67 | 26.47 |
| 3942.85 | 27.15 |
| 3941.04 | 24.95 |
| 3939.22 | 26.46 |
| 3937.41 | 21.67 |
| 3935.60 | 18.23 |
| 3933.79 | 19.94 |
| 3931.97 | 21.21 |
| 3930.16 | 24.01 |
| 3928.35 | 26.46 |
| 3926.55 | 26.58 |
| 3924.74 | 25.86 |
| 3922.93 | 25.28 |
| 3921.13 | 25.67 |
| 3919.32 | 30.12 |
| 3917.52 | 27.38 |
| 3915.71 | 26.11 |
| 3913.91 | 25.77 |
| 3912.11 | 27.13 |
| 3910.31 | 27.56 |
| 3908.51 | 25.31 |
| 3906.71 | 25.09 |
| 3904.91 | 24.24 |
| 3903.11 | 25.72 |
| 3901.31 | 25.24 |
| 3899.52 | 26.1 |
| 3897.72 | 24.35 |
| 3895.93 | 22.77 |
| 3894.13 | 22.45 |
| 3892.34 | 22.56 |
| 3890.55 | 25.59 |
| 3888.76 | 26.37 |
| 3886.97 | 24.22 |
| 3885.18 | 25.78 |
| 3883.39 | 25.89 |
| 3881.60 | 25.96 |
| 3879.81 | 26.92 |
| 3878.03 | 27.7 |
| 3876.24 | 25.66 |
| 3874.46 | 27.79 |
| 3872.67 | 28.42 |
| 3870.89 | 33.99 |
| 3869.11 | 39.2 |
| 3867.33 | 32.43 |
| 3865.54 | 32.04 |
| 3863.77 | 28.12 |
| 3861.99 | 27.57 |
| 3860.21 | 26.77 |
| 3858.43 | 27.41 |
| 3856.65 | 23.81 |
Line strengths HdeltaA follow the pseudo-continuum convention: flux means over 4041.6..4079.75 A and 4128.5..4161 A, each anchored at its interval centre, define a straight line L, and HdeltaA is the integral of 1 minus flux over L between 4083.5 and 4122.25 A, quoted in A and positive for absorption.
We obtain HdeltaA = 0.05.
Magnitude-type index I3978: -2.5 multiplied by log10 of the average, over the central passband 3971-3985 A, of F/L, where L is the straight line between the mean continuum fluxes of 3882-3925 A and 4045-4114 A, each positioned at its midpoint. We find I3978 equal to 0.12 mag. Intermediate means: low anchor 25.5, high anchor 28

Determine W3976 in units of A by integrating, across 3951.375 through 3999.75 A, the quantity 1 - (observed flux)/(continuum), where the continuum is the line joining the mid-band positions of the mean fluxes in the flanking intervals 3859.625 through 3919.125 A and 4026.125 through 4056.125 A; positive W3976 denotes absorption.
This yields 3.6 A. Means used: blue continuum 26.9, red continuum 28.4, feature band 25.7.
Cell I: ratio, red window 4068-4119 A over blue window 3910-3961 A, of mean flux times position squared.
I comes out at 1.2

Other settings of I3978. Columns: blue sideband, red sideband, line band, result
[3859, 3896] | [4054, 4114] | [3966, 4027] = 0.042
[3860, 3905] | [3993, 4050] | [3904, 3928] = 0.044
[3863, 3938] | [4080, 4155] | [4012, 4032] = -0.051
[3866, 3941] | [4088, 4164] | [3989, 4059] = -0.048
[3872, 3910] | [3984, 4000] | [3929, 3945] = 0.136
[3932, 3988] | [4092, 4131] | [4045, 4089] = -0.051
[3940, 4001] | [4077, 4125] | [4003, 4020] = -0.080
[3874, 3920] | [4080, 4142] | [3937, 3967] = 0.006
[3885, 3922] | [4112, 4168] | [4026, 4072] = -0.048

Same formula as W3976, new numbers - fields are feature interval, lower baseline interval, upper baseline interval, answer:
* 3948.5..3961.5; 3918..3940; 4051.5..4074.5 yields -0.8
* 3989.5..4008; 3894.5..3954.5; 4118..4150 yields -1.0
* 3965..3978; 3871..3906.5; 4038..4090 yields 2.0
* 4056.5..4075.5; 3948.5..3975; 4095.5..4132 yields -0.9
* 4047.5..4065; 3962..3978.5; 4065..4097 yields -0.4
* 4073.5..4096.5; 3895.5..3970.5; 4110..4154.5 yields -1.3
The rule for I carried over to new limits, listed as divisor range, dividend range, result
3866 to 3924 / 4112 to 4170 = 1.18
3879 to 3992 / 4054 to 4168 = 1.21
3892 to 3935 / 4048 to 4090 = 1.22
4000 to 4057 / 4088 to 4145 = 1.03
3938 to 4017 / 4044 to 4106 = 1.12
